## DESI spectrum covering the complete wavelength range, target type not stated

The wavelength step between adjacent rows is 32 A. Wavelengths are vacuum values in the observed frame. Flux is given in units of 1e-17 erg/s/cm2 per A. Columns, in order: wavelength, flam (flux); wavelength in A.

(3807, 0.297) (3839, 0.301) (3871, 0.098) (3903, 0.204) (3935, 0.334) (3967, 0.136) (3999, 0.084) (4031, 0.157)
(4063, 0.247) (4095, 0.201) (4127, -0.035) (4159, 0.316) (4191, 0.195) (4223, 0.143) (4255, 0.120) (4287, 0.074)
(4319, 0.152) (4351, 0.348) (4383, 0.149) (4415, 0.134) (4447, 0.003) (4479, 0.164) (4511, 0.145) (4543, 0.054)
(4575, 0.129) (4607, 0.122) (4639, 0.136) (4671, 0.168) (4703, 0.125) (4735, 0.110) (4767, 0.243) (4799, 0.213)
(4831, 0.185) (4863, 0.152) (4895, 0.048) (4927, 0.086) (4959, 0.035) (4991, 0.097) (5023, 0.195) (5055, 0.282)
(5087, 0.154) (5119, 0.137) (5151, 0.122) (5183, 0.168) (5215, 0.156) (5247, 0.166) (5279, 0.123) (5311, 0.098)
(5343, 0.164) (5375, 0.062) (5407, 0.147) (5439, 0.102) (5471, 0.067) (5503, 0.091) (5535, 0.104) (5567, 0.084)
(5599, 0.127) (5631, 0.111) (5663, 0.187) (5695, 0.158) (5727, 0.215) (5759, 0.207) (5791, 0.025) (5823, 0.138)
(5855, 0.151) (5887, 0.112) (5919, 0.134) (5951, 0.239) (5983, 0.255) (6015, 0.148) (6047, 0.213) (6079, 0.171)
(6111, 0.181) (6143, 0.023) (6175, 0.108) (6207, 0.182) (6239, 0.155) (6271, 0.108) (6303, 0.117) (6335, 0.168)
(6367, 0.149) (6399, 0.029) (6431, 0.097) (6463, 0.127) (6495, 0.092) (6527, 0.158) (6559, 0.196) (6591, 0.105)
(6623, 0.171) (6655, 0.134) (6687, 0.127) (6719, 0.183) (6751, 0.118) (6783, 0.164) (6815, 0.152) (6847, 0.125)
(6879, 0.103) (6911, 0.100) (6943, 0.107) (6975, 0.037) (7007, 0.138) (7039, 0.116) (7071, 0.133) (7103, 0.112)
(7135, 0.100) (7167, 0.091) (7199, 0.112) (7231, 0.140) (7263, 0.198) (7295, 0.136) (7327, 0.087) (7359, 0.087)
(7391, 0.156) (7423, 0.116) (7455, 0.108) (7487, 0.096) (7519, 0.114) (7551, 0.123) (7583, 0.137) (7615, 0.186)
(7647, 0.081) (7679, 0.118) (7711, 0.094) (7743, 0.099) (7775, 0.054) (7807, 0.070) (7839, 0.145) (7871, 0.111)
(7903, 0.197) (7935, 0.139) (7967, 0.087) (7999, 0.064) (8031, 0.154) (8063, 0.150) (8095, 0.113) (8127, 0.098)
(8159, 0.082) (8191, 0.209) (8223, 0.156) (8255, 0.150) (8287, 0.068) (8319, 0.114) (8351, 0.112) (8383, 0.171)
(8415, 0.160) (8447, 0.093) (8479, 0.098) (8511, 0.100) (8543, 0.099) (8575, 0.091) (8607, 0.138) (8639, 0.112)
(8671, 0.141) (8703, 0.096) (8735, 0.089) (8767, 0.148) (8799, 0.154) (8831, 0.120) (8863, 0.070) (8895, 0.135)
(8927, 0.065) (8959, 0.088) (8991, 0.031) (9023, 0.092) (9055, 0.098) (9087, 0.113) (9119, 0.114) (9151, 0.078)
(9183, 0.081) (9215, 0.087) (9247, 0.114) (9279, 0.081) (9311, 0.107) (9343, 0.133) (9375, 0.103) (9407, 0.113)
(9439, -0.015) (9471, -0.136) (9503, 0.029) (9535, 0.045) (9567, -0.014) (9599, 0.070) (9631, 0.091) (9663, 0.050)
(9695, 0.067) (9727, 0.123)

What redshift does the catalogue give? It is 0.249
